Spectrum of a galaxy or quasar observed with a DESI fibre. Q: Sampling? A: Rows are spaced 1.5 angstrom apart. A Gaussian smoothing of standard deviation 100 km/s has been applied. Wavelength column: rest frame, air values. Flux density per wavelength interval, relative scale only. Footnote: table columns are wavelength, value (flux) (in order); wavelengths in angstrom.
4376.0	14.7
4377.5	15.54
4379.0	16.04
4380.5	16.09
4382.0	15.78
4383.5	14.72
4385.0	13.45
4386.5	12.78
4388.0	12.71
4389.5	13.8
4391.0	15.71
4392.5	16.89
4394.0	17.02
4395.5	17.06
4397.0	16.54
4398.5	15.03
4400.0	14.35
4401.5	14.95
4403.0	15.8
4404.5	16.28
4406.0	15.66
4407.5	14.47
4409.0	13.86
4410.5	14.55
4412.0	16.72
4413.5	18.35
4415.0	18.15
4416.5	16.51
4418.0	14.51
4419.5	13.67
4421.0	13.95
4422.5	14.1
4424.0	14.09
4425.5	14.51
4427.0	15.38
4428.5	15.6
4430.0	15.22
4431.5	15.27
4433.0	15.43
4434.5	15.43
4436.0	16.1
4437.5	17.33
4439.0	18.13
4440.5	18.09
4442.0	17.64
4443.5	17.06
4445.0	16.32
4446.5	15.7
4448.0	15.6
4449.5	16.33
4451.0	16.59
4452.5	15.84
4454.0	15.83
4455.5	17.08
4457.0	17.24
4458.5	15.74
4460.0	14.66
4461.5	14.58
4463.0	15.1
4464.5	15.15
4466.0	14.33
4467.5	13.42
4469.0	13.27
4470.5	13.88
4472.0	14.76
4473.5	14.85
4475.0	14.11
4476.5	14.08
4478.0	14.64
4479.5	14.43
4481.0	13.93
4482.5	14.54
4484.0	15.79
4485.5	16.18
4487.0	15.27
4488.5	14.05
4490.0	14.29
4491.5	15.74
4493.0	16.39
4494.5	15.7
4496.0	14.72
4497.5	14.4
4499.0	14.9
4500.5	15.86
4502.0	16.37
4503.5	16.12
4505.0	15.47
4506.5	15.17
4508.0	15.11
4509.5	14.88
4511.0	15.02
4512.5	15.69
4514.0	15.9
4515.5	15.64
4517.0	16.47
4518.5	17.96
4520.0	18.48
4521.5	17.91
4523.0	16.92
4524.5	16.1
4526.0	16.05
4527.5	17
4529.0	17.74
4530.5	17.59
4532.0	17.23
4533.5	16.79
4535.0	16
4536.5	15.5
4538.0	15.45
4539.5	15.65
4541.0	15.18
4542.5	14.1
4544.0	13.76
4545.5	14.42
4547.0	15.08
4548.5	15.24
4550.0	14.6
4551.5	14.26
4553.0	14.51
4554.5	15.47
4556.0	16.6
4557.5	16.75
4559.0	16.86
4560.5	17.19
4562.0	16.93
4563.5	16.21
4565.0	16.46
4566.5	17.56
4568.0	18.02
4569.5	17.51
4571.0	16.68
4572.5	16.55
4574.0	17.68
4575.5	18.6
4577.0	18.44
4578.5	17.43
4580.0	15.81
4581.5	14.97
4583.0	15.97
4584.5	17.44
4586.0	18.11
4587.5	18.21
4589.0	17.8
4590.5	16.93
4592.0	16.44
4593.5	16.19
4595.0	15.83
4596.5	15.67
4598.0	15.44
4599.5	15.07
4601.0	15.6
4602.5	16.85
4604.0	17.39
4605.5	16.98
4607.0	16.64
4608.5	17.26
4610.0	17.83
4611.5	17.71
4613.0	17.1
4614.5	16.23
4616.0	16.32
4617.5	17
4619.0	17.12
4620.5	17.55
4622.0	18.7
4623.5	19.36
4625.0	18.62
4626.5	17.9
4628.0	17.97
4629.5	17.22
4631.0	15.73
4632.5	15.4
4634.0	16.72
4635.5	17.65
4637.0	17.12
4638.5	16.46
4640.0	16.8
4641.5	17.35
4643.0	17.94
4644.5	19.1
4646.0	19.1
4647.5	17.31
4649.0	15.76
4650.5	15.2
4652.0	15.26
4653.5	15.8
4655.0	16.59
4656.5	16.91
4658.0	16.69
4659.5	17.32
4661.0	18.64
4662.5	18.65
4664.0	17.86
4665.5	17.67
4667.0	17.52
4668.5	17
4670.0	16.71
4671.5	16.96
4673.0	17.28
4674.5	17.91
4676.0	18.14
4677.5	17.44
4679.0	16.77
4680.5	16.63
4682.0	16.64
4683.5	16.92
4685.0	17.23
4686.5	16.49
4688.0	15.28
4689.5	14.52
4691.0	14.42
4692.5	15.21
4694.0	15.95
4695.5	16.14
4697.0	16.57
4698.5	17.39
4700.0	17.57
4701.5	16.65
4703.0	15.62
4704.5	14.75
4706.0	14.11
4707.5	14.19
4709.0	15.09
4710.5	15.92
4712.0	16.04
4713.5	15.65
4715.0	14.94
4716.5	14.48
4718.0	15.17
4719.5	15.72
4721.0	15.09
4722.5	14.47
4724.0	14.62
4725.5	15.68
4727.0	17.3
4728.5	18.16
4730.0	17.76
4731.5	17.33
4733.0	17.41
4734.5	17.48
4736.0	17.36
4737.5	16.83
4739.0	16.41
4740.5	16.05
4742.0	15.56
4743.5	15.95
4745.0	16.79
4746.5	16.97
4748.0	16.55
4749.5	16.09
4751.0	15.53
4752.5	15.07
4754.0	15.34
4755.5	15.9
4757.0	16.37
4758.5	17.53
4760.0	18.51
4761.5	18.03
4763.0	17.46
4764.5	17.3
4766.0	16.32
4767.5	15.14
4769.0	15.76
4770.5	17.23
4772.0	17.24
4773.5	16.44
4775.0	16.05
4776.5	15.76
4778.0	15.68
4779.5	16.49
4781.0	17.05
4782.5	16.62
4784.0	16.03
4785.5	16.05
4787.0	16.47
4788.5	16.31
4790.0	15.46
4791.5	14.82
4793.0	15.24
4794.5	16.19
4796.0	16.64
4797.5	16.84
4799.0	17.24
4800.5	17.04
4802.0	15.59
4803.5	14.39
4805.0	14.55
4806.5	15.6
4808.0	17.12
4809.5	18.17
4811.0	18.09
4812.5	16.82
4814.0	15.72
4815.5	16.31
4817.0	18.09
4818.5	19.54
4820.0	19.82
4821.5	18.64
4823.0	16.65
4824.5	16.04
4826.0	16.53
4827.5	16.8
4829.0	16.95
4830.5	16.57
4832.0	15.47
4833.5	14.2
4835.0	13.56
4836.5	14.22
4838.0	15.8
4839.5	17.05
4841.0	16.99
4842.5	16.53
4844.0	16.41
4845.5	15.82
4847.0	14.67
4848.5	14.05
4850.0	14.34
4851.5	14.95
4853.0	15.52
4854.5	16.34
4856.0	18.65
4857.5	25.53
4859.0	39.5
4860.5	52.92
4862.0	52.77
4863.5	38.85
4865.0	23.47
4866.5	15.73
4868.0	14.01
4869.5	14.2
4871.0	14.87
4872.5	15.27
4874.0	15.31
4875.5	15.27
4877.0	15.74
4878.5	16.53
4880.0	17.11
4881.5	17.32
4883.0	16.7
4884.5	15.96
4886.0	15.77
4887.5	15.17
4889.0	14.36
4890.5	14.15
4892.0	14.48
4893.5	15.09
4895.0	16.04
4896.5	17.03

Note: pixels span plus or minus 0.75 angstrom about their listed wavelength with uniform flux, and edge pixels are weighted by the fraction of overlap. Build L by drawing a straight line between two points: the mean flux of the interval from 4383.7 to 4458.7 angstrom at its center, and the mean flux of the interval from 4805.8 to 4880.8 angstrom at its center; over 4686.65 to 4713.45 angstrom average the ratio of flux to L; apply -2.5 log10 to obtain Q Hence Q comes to 0.14 mag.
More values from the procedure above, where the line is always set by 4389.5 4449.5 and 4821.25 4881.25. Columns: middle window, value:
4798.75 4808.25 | 0.19 mag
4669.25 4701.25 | 0.08 mag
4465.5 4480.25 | 0.15 mag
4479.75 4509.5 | 0.08 mag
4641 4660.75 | 0.04 mag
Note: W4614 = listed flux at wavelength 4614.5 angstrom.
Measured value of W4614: 16.23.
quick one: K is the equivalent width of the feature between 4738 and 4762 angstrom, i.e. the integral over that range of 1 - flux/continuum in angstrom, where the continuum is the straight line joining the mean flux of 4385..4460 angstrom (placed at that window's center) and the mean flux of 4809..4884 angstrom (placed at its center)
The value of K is 2.4 angstrom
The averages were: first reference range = 15.7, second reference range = 18.9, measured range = 16.4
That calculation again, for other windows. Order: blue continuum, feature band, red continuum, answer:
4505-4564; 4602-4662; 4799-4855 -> -4.1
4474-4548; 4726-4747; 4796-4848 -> -0.9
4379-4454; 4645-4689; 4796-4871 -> 1.5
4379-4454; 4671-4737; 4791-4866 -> 6.5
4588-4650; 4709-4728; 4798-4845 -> 1.5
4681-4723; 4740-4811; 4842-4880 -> 7.0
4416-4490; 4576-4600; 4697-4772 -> -1.4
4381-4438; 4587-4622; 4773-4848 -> -2.2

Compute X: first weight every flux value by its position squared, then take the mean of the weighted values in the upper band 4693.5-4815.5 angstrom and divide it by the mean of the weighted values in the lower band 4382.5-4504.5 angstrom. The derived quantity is 1.2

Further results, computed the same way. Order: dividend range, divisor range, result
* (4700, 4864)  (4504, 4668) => 1.13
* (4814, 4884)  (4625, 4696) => 1.22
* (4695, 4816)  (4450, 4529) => 1.18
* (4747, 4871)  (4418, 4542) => 1.32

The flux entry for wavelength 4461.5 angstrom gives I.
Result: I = 14.58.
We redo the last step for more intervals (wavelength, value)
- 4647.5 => 17.31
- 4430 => 15.22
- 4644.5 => 19.1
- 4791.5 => 14.82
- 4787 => 16.47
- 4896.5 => 17.03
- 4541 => 15.18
